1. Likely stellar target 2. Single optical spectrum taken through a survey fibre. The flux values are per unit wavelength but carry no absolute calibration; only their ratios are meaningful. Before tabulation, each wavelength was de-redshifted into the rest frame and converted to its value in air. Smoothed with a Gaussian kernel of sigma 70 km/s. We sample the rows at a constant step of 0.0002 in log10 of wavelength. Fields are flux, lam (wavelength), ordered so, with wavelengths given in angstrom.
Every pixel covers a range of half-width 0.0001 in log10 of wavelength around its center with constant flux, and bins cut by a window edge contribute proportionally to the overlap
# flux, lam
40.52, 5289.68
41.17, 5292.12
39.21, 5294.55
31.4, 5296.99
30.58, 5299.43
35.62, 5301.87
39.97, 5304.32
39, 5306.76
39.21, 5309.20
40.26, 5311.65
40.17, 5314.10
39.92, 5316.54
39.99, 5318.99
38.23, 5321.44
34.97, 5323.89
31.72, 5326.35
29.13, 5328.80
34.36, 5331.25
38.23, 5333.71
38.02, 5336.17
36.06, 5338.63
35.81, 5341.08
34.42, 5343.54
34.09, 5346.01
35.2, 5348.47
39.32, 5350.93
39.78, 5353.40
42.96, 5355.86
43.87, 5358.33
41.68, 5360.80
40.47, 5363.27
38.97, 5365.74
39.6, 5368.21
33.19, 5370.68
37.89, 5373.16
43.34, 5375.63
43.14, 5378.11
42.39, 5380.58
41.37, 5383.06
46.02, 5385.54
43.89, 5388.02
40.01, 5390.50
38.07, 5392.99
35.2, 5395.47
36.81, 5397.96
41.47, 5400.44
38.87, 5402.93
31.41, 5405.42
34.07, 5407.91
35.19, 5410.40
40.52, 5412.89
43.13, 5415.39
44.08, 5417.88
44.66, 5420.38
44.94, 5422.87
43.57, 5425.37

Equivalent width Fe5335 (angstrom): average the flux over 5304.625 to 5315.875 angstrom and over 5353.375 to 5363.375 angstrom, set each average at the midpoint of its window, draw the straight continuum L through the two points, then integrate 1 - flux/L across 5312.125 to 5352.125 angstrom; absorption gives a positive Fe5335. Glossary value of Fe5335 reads 4.4 angstrom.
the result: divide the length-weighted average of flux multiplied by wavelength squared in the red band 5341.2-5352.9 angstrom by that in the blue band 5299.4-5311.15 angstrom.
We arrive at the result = 0.97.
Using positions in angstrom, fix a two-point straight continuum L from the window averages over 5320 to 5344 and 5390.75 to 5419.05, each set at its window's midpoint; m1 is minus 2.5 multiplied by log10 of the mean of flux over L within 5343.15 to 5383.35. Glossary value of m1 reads -0.089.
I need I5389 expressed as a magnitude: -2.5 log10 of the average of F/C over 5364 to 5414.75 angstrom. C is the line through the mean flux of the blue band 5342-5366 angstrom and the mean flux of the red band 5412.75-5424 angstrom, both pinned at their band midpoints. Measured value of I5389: 0.07 mag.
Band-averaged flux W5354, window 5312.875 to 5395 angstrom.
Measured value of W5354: 38.7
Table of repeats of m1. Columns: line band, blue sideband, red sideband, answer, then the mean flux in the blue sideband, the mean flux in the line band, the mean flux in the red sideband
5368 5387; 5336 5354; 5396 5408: -0.12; 36.4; 41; 36.7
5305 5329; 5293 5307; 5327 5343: -0.06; 35.9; 37.7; 35.1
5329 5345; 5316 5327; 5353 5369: 0.09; 37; 35.7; 41.2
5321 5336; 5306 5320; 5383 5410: 0.15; 39.8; 34.5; 38.6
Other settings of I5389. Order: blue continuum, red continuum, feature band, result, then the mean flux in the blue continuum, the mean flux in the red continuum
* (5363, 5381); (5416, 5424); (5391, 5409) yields 0.16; 39.7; 44.5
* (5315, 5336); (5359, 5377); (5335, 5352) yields 0.04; 36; 39.5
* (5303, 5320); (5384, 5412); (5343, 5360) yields 0.01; 39.8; 38.3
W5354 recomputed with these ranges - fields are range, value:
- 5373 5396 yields 41.5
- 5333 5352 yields 36.3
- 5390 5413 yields 36.9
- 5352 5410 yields 39.7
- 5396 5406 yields 37.4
